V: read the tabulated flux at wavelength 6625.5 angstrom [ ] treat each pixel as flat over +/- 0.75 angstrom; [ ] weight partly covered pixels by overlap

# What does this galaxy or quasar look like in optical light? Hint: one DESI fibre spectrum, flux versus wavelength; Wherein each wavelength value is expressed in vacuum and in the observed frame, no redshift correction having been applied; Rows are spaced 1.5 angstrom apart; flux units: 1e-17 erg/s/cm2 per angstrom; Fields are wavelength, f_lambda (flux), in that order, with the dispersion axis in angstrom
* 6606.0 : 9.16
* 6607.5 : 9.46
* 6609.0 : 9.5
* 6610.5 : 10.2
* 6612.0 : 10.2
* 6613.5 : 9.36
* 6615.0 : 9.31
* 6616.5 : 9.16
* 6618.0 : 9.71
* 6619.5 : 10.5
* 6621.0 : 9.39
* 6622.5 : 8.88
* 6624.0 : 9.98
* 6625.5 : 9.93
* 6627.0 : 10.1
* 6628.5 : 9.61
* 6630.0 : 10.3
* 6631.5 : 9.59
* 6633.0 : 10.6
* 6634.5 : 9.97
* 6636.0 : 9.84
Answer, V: 9.93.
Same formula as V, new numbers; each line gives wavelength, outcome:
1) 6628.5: 9.61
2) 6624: 9.98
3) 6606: 9.16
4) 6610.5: 10.2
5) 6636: 9.84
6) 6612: 10.2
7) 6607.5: 9.46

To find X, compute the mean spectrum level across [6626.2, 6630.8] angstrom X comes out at 10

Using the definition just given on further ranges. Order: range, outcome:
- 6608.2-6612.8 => 9.95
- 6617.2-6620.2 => 10.1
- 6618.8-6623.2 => 9.59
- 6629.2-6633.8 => 10.2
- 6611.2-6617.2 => 9.52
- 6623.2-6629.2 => 9.9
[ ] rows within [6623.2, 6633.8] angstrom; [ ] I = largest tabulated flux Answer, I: 10.6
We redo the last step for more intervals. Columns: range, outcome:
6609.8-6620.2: 10.5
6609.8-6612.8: 10.2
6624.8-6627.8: 10.1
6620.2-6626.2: 9.98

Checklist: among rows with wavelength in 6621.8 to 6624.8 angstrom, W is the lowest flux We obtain 8.88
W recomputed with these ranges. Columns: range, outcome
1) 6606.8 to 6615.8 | 9.31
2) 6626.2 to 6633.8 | 9.59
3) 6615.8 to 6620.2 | 9.16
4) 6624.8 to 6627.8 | 9.93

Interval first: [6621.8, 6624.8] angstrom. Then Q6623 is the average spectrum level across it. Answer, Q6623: 9.45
